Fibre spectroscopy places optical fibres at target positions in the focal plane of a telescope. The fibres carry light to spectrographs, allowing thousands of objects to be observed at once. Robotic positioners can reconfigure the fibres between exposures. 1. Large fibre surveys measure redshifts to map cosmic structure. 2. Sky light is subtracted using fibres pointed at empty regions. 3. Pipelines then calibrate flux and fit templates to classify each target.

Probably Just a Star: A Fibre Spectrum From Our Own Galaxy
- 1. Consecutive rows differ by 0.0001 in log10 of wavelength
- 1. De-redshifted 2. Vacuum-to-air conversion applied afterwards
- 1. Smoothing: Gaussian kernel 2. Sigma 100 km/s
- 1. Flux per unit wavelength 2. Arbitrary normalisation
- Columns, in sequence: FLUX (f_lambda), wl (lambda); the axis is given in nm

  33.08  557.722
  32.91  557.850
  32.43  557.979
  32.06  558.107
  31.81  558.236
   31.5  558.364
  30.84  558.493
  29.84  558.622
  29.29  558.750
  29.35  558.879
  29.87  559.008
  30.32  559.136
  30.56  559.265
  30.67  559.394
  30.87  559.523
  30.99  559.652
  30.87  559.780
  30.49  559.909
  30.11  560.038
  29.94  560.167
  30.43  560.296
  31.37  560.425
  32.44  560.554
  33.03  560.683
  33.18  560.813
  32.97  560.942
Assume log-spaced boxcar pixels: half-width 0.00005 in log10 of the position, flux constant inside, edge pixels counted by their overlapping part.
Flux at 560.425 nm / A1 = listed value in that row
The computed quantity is 31.37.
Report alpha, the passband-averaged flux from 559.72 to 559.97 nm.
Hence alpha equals 30.7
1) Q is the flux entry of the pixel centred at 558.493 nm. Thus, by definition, 30.84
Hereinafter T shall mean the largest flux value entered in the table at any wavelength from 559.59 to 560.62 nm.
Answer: 32.44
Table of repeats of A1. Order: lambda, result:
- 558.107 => 32.06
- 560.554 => 32.44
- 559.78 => 30.87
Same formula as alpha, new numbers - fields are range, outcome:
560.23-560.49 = 30.9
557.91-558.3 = 32.1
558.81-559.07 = 29.5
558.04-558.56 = 31.5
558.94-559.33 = 30.2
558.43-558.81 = 30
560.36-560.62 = 31.9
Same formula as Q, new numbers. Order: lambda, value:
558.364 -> 31.5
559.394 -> 30.67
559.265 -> 30.56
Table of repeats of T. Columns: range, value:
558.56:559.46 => 30.67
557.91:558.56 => 32.43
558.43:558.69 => 30.84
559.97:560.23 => 30.11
